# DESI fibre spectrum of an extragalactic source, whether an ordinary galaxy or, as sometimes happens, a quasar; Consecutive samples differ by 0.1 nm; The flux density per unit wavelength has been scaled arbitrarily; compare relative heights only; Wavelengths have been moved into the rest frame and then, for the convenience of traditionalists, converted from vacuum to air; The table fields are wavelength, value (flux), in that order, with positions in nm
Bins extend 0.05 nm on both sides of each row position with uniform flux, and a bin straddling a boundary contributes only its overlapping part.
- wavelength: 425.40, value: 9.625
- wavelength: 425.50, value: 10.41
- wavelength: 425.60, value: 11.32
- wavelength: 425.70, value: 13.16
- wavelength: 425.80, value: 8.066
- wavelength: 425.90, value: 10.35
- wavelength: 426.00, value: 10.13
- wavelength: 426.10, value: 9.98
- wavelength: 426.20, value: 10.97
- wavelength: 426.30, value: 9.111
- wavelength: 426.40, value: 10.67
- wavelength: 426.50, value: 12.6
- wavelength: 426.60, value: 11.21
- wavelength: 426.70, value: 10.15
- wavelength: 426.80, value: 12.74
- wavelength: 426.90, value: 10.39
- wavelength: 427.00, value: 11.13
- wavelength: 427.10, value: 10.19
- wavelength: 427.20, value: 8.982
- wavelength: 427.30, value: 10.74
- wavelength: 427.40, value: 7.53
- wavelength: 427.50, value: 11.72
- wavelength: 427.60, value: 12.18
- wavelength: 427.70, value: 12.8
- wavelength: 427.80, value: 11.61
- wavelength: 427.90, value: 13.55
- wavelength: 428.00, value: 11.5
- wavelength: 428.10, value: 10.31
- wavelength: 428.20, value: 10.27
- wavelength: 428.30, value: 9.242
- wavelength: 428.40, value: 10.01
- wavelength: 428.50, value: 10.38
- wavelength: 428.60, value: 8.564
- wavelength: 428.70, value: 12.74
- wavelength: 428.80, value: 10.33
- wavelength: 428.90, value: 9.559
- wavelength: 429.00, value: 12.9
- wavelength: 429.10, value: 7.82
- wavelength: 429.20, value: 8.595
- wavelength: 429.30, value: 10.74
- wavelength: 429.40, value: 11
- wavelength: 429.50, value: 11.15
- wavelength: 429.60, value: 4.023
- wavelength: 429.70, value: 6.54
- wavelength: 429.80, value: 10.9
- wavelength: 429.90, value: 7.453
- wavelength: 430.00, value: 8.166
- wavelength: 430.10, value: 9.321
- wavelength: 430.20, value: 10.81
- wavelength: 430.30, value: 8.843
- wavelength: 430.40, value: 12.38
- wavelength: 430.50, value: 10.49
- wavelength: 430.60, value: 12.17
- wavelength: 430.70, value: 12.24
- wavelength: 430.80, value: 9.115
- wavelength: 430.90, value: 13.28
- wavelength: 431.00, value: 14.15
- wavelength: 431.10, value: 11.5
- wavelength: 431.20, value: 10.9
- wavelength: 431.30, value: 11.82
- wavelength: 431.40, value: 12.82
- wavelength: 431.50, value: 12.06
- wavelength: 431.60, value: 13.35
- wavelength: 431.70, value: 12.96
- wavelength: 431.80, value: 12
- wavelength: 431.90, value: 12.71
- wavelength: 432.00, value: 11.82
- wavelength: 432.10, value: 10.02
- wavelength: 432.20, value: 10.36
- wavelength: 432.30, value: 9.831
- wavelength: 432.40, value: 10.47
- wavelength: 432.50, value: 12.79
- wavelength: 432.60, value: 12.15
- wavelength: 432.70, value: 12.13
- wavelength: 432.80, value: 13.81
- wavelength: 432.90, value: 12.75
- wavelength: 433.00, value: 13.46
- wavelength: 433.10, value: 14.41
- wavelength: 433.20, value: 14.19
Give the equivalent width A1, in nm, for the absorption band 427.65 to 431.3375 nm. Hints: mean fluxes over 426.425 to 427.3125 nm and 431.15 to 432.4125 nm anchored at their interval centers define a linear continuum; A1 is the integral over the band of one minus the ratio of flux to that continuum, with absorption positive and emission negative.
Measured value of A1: 0.276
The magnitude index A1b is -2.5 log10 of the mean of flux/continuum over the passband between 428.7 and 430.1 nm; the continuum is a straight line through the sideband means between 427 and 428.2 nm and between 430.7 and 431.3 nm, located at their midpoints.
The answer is 0.22 mag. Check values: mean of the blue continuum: 11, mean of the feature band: 9.3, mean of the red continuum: 11.8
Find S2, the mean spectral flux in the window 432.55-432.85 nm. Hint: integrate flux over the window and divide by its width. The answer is 12.7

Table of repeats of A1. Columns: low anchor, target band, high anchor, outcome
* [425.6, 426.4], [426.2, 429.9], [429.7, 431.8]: 0.11 nm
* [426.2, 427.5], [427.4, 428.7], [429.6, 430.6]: -0.11 nm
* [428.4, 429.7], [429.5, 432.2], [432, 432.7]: -0.09 nm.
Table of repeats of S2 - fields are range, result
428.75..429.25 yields 9.84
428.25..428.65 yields 9.55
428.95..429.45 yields 10.2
